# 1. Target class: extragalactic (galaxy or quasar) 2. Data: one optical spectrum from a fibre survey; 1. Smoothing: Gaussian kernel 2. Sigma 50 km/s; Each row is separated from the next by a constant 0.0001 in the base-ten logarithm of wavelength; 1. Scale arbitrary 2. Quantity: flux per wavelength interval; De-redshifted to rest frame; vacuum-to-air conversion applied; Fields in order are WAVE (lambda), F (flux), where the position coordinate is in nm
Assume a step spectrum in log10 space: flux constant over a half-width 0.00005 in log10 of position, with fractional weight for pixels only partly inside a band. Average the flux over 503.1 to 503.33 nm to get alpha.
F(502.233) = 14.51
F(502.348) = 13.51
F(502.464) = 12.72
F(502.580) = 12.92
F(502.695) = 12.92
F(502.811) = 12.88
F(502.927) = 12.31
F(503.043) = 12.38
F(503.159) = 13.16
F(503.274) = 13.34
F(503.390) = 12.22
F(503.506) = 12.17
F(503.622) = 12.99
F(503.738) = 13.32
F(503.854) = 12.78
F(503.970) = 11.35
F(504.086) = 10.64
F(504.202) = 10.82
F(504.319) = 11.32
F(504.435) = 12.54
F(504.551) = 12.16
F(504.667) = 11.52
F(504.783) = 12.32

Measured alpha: 13.3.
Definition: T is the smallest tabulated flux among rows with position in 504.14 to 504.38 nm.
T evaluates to 10.82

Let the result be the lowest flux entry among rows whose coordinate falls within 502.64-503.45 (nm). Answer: 12.22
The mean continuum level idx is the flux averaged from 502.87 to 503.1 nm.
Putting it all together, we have 12.3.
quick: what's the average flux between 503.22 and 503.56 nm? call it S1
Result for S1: 12.6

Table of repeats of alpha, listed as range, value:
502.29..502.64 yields 13.1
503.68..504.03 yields 12.5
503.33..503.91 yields 12.7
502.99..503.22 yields 12.8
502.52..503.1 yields 12.7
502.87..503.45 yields 12.7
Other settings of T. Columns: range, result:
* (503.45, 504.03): 11.35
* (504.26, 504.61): 11.32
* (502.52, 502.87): 12.88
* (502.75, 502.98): 12.31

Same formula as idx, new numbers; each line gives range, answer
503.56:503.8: 13.1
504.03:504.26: 10.7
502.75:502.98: 12.6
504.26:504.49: 11.9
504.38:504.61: 12.4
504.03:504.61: 11.5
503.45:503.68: 12.6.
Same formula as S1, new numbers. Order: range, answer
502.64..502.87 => 12.9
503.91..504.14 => 11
